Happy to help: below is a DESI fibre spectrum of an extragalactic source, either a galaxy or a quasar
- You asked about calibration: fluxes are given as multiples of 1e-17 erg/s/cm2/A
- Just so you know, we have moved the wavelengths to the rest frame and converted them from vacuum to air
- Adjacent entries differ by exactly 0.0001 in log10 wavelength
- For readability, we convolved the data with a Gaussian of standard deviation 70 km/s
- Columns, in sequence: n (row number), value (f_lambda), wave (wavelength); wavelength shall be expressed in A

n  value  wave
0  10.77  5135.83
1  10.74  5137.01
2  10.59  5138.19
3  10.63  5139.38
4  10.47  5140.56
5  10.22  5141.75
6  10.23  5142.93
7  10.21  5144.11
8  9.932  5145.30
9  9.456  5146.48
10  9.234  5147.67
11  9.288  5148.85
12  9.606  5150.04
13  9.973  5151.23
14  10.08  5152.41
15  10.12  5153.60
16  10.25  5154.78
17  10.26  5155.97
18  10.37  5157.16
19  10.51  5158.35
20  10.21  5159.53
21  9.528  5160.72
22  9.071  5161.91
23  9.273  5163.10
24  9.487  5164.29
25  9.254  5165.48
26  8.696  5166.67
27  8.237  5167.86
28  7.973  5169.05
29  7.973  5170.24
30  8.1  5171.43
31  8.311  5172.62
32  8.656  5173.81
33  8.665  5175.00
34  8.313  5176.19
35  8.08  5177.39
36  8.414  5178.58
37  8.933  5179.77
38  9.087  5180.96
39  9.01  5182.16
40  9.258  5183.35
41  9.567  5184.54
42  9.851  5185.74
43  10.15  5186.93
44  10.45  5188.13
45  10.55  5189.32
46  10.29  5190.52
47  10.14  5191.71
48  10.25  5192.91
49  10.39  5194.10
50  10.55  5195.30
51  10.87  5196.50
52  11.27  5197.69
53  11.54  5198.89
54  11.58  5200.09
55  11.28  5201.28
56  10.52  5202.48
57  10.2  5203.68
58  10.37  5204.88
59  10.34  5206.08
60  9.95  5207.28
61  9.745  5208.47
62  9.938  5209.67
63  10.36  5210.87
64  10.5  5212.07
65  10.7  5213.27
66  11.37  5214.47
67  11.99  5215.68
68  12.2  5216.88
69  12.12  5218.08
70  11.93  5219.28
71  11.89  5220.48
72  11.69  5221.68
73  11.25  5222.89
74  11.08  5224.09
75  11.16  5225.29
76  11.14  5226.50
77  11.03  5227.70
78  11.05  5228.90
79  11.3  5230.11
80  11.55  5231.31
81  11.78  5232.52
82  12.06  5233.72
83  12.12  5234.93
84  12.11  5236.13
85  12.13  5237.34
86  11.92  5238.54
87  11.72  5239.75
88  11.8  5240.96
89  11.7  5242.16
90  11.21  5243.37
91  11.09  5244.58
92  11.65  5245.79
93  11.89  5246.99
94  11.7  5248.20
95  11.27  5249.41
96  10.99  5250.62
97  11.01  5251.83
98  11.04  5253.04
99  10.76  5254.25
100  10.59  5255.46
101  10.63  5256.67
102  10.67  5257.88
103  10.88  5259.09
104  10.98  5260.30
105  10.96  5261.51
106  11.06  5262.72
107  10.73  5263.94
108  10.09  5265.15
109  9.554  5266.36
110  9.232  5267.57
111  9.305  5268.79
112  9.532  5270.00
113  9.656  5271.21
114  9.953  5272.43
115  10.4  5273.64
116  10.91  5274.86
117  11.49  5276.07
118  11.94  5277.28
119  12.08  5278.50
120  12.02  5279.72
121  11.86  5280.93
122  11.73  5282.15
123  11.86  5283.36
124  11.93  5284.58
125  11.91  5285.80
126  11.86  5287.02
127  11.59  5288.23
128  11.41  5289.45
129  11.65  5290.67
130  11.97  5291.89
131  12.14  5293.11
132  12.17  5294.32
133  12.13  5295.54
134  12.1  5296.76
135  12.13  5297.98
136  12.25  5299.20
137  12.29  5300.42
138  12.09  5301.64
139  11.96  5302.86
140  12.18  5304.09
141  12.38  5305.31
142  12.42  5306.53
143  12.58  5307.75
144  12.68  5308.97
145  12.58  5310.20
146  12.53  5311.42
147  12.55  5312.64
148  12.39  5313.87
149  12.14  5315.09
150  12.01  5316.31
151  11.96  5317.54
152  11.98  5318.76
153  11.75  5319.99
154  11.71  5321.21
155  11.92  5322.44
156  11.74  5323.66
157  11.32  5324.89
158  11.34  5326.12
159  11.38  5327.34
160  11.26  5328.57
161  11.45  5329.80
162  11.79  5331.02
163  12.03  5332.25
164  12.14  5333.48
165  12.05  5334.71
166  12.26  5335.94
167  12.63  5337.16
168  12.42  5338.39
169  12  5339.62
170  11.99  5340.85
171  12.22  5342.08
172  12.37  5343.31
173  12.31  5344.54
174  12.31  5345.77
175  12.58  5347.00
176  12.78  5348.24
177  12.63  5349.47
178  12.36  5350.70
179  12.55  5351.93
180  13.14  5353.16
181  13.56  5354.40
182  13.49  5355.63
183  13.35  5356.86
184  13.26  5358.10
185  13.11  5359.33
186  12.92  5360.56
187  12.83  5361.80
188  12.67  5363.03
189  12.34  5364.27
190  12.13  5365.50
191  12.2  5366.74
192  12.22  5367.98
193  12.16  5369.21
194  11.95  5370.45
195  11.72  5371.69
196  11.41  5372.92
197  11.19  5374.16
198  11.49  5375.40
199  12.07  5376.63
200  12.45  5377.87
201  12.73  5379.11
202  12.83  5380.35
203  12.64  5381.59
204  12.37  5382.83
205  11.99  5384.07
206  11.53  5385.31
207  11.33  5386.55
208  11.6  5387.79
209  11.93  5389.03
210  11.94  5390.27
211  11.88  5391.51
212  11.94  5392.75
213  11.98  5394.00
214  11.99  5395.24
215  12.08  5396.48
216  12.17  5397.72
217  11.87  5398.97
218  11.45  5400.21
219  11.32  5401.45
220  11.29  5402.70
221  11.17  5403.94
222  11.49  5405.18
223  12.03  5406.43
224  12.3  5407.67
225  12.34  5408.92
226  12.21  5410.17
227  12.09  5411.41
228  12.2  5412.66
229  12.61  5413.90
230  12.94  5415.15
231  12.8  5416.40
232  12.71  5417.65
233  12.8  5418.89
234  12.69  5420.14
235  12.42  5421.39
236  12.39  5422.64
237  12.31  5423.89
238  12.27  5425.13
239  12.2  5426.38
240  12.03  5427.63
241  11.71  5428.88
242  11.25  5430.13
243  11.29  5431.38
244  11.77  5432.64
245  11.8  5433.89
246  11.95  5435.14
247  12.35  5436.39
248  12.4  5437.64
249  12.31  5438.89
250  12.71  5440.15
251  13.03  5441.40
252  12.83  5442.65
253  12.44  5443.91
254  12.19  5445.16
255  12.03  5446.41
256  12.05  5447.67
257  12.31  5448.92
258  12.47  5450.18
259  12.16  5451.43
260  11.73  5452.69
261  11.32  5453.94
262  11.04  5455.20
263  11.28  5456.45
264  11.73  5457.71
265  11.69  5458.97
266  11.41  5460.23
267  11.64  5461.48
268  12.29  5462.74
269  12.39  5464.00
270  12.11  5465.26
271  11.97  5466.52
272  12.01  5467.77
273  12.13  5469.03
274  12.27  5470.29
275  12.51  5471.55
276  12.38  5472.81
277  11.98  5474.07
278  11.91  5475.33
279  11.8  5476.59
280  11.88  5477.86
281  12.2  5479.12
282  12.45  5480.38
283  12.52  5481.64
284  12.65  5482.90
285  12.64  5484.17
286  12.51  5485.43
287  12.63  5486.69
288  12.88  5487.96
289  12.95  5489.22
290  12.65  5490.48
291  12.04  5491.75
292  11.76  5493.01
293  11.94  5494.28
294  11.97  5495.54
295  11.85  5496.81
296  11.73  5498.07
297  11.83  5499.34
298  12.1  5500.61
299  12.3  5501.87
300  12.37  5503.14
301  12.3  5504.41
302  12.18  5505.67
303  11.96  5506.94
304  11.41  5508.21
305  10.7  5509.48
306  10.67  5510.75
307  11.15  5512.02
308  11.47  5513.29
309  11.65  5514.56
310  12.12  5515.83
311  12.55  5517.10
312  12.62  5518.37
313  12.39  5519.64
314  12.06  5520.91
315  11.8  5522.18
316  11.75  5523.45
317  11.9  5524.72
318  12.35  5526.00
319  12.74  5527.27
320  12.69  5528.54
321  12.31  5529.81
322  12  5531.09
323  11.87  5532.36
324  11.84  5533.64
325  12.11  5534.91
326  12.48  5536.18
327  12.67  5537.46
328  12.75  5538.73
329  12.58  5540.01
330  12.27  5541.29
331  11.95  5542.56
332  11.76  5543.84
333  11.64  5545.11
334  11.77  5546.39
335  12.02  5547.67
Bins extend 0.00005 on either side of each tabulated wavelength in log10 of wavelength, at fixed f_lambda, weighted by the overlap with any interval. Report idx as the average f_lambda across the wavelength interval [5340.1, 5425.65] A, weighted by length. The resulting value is 12.3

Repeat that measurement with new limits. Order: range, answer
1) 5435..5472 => 12.1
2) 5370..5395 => 11.9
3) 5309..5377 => 12.2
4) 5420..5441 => 12.1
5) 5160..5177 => 8.68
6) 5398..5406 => 11.5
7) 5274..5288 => 11.8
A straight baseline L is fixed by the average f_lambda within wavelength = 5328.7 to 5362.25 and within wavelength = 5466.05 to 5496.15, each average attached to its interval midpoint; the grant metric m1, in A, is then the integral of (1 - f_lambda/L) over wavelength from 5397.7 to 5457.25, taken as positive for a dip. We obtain 1.4 A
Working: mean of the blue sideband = 12.5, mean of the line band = 12.1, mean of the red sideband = 12.3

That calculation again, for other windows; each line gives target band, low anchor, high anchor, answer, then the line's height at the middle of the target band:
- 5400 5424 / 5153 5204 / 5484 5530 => -1.7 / 11.4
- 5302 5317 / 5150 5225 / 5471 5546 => -2.1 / 10.8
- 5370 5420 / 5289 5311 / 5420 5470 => 0.3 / 12.1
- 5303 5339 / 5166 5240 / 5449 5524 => -3.2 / 11.1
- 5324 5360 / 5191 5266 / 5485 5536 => -2.7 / 11.5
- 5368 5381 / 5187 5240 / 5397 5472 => -0.2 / 11.8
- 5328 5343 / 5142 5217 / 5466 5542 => -1.5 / 10.9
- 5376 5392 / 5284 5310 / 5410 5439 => 0.1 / 12.2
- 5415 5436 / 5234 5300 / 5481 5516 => -0.7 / 11.8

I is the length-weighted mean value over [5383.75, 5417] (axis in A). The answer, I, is 11.9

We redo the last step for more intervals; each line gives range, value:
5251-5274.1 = 10.4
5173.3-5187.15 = 8.97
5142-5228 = 10.1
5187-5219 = 10.8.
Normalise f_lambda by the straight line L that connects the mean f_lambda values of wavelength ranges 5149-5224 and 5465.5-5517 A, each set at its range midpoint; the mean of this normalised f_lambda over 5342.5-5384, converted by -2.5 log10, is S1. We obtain -0.12 mag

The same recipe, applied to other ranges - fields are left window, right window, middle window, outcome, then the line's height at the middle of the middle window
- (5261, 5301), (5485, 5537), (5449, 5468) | 0.01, 11.9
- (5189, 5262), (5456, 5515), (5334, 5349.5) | -0.07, 11.5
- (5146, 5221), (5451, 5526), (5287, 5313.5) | -0.14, 10.7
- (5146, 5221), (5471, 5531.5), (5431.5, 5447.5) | -0.05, 11.7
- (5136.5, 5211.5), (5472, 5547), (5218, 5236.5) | -0.14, 10.2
